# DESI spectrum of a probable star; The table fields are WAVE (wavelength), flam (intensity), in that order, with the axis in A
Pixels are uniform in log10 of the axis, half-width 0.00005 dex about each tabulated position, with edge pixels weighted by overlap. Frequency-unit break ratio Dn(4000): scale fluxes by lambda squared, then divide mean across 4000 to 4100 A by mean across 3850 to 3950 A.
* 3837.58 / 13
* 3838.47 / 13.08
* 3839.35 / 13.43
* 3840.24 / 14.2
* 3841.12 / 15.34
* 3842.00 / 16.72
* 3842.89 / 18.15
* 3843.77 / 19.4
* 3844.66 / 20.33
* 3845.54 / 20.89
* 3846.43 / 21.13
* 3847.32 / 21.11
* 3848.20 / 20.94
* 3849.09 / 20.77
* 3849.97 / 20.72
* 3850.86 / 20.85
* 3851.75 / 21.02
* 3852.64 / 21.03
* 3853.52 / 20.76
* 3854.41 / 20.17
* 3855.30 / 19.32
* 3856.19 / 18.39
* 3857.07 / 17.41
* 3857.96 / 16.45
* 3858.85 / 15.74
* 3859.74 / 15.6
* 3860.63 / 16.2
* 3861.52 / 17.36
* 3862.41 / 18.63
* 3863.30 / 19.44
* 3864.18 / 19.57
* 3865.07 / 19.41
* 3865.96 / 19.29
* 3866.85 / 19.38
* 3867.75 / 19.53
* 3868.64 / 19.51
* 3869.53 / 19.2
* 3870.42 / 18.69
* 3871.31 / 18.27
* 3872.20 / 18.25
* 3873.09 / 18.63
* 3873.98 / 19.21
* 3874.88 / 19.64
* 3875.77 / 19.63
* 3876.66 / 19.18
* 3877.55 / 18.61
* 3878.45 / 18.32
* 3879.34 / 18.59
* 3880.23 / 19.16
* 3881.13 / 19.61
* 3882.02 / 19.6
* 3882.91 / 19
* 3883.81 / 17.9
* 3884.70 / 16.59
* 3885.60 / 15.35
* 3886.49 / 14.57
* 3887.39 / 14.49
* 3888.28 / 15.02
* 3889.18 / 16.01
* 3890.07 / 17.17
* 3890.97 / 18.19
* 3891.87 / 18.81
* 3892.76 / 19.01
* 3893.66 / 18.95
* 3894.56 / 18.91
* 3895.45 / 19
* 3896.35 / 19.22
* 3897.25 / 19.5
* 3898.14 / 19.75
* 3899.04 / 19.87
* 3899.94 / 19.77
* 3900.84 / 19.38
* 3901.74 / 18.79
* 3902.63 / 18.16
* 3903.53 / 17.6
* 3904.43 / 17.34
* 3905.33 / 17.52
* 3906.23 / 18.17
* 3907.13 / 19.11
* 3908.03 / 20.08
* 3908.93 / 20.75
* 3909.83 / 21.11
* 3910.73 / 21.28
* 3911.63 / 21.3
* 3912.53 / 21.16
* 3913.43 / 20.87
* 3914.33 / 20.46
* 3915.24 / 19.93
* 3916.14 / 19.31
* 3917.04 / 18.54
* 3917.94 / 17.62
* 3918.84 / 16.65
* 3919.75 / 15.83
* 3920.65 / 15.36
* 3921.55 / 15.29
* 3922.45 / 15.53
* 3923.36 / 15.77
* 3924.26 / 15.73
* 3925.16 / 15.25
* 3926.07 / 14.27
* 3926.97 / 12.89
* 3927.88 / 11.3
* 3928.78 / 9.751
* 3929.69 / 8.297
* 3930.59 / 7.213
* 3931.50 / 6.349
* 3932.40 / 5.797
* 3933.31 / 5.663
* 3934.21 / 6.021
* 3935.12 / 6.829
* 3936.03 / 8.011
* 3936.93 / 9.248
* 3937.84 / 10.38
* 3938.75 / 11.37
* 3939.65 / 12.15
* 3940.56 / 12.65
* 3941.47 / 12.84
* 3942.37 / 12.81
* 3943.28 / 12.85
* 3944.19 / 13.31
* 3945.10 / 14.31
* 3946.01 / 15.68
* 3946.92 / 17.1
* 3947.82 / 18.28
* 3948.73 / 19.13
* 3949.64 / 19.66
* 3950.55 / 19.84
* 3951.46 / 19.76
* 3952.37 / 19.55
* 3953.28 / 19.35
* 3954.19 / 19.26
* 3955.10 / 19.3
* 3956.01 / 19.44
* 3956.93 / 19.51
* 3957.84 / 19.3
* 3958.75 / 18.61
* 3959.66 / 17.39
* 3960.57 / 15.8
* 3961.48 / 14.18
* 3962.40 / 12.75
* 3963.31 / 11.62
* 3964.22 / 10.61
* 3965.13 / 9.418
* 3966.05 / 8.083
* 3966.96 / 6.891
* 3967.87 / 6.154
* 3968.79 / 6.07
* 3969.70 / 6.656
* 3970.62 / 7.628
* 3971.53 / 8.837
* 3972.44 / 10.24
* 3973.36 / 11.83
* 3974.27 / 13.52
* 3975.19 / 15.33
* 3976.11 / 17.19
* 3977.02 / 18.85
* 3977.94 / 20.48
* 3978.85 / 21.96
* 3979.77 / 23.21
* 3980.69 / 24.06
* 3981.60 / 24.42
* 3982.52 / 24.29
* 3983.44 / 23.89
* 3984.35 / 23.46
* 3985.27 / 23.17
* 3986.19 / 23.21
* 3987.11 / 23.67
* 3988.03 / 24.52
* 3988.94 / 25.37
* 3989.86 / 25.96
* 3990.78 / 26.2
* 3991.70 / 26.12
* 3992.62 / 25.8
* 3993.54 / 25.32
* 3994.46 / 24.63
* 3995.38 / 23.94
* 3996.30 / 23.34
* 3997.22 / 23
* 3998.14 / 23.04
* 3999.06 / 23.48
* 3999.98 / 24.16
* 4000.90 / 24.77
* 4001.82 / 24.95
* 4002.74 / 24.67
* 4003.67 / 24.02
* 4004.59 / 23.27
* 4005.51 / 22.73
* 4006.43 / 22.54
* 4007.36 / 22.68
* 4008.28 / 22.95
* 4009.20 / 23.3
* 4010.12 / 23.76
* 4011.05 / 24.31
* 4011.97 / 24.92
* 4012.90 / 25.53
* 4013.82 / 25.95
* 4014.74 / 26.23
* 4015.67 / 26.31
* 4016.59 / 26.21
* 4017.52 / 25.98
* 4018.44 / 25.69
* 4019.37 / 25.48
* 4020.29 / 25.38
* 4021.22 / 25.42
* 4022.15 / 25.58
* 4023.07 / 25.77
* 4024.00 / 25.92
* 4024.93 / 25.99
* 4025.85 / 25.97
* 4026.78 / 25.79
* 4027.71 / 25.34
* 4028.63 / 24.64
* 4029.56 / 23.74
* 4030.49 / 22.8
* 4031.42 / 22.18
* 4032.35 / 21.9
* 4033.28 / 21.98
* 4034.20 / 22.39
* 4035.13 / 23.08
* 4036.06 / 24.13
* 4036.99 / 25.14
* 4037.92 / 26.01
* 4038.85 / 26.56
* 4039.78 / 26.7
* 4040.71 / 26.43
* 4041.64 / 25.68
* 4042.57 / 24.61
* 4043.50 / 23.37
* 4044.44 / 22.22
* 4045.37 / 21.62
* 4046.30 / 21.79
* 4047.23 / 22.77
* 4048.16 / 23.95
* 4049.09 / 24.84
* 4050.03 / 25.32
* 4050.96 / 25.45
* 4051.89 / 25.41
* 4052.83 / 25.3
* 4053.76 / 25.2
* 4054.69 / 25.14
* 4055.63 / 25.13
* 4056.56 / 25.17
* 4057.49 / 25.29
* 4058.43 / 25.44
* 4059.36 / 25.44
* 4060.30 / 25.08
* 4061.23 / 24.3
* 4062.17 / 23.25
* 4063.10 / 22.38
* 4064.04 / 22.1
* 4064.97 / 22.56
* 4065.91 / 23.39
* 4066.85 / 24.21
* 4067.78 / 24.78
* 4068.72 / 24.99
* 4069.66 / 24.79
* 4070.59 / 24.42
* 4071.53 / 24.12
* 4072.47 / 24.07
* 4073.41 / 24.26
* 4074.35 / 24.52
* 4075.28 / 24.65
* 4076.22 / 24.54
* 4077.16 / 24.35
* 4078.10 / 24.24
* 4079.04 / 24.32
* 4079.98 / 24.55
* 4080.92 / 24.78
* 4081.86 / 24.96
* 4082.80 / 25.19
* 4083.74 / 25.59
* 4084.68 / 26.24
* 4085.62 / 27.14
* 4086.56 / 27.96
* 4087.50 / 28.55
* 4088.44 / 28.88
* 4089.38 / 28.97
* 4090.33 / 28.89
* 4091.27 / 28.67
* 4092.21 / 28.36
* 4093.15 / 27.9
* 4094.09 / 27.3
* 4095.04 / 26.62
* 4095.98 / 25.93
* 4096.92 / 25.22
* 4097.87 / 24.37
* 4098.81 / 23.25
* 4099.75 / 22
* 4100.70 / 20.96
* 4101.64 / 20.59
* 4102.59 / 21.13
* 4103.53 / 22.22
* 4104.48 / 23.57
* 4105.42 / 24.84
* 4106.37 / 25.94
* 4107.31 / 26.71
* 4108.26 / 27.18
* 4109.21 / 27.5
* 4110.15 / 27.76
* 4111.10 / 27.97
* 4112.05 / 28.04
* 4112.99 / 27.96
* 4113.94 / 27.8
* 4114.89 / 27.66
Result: 1.6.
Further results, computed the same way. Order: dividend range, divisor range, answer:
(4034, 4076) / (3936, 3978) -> 1.82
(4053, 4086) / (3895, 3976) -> 1.76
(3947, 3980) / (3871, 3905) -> 0.86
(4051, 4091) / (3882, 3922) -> 1.49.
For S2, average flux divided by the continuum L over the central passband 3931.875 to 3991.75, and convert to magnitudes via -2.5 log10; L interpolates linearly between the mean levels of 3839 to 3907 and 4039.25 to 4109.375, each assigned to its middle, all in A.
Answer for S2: 0.33 mag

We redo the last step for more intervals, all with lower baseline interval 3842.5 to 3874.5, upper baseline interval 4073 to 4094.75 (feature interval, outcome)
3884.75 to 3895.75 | 0.18 mag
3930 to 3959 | 0.49 mag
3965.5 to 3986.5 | 0.39 mag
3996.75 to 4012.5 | 0.01 mag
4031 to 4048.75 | 0.05 mag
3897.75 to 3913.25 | 0.06 mag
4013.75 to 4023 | -0.07 mag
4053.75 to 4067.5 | 0.06 mag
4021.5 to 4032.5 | -0.01 mag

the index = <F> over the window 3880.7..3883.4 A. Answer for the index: 19.4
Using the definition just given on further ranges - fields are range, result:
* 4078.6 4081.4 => 24.5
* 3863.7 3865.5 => 19.6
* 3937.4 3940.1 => 11.3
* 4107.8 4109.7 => 27.4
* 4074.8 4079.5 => 24.4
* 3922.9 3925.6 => 15.6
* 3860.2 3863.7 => 17.9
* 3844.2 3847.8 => 20.8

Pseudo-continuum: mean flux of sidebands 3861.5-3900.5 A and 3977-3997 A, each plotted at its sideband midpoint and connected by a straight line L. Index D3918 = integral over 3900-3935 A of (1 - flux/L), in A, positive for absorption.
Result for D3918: 7.7 A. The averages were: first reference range 18.5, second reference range 24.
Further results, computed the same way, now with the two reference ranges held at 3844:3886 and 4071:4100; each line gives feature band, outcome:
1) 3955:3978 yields 9.4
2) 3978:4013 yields -1.4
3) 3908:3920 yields 0.5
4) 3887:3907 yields 1.8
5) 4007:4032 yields -1.2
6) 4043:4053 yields 0.4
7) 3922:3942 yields 9.9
